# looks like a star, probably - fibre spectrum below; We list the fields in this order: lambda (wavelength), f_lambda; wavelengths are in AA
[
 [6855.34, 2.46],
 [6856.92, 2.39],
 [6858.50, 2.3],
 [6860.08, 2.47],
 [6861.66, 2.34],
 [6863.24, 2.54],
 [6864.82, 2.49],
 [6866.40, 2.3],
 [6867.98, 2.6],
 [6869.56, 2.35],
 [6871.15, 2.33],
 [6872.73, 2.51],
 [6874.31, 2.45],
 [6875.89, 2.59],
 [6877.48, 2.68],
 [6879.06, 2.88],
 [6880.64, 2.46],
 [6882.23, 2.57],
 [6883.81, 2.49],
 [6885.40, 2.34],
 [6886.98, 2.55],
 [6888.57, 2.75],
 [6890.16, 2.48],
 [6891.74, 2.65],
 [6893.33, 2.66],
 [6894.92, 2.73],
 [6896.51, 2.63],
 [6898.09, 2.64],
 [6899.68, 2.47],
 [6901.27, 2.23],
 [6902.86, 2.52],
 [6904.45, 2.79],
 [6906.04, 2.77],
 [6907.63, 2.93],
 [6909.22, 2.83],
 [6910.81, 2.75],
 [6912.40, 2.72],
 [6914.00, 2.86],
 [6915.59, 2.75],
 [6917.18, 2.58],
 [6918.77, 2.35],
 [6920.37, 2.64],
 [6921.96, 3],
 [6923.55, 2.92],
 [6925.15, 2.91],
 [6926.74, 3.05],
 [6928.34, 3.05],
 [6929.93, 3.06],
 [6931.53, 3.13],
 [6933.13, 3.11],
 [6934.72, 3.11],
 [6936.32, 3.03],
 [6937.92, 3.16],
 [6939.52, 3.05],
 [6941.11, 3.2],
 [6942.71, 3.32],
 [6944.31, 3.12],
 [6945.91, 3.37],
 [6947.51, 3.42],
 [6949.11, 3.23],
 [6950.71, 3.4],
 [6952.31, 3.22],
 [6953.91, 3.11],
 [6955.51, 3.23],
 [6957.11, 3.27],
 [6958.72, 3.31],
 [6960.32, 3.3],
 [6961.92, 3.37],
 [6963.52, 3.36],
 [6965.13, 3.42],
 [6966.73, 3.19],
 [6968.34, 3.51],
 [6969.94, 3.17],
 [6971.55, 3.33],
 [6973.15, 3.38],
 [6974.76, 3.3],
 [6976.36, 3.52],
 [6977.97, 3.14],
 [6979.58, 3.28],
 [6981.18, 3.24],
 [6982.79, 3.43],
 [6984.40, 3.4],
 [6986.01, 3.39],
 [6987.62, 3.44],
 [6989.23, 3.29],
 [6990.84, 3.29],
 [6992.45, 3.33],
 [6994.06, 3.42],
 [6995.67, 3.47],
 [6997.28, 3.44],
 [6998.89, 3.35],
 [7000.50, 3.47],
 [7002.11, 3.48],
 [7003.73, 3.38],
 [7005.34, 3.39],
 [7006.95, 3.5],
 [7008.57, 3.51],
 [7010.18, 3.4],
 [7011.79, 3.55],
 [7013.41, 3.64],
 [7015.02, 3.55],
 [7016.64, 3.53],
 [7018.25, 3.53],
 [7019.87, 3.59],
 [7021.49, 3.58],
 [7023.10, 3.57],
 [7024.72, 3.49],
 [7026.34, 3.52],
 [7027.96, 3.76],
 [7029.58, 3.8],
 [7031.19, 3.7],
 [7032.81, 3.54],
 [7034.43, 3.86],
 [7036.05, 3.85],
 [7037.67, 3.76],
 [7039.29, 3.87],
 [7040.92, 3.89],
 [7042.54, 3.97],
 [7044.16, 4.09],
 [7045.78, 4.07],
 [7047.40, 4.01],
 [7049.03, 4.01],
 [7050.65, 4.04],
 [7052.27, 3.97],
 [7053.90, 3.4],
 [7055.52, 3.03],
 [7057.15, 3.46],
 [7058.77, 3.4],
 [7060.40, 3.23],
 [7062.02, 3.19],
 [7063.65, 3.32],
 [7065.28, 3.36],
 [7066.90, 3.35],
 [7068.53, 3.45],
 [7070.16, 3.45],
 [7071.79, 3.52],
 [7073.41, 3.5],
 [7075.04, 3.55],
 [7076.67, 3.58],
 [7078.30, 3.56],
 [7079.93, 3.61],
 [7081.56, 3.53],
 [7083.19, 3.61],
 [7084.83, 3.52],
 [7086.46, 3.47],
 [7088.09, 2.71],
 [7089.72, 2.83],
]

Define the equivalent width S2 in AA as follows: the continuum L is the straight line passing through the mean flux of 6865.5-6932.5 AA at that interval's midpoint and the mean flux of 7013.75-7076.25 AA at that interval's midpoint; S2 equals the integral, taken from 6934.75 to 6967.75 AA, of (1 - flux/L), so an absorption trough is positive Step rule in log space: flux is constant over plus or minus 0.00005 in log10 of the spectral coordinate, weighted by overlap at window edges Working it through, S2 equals -2.66 AA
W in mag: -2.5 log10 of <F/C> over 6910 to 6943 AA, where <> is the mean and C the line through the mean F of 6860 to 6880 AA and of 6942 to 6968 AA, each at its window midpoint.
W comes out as 0.04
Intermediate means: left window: 2.5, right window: 3.29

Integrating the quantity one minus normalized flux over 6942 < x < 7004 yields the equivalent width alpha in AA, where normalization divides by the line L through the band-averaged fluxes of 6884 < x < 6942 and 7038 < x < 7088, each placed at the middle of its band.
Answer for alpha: -4.6 AA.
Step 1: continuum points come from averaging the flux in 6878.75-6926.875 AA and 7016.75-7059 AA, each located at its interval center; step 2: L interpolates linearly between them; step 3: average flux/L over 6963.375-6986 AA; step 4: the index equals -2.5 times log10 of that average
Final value -0.03 mag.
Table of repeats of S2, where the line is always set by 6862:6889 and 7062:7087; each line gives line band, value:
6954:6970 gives -2.0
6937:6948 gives -1.5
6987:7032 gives -4.7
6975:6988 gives -1.4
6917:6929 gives -0.3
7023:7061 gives -4.6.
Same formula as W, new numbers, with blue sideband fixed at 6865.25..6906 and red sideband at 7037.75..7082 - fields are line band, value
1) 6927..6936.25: -0.093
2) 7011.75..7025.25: -0.063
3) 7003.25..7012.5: -0.053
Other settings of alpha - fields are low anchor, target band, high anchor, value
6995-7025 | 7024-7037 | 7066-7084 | -0.7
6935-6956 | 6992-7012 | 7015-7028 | 0.2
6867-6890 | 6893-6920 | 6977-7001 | 0.8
